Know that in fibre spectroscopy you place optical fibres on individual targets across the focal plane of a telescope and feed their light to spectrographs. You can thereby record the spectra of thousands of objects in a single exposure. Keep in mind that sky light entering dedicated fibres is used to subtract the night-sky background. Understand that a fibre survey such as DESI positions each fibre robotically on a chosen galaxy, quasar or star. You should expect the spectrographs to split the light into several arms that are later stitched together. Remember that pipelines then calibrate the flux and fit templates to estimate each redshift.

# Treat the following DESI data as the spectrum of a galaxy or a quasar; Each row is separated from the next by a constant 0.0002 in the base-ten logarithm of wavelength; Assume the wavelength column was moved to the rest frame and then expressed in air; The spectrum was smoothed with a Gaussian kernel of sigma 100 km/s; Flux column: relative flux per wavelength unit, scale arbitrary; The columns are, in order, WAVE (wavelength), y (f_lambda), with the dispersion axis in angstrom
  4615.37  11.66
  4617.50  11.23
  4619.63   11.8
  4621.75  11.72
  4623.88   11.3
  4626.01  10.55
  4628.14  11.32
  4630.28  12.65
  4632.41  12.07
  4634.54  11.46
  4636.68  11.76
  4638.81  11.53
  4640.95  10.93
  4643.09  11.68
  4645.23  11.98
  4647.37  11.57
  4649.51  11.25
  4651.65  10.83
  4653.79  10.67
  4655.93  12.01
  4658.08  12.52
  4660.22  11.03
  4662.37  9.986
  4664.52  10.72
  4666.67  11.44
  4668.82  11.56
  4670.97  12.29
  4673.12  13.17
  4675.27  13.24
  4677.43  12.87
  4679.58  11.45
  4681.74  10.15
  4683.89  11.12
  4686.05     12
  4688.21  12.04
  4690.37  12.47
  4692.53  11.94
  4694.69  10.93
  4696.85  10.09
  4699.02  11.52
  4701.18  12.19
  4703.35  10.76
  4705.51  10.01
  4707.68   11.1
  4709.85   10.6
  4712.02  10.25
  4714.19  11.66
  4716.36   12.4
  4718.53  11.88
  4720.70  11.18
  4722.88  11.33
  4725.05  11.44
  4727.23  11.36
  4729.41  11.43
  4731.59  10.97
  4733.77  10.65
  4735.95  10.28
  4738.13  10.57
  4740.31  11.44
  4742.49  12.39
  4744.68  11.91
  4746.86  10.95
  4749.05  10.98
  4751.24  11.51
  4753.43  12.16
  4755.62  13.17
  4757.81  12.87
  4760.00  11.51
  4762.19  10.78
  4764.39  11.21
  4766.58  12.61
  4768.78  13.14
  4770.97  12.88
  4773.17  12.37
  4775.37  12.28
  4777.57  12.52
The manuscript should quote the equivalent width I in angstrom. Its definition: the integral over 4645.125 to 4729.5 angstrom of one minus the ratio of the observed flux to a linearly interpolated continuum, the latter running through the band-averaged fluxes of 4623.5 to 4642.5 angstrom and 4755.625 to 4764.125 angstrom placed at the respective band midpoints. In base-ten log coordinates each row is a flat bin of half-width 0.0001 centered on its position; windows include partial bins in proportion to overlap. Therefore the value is 1.5 angstrom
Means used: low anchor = 11.5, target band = 11.5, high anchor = 11.9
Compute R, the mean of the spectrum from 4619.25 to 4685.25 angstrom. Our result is 11.6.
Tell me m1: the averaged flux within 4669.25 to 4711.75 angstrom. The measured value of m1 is 11.5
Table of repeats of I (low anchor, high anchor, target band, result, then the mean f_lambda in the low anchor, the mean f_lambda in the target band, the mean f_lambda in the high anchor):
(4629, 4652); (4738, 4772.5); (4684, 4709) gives 0.9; 11.6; 11.3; 11.9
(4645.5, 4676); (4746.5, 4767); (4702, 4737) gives 1.8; 11.6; 11.1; 11.8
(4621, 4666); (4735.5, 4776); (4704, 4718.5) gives 0.8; 11.4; 11.1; 11.9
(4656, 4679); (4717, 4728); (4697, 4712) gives 0.9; 11.9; 10.9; 11.5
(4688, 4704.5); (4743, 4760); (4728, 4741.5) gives 1.0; 11.5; 10.9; 11.9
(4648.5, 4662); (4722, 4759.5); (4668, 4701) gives -1.2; 11.3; 11.8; 11.5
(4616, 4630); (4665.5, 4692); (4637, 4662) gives 0.5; 11.4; 11.4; 12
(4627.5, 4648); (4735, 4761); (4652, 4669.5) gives 0.7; 11.7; 11.2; 11.7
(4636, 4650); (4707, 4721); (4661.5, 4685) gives -0.4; 11.5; 11.7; 11.3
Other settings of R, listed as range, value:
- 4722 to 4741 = 11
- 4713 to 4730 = 11.6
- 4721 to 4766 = 11.5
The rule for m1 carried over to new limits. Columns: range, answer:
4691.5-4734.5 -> 11.2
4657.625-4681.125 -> 11.8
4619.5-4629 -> 11.3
